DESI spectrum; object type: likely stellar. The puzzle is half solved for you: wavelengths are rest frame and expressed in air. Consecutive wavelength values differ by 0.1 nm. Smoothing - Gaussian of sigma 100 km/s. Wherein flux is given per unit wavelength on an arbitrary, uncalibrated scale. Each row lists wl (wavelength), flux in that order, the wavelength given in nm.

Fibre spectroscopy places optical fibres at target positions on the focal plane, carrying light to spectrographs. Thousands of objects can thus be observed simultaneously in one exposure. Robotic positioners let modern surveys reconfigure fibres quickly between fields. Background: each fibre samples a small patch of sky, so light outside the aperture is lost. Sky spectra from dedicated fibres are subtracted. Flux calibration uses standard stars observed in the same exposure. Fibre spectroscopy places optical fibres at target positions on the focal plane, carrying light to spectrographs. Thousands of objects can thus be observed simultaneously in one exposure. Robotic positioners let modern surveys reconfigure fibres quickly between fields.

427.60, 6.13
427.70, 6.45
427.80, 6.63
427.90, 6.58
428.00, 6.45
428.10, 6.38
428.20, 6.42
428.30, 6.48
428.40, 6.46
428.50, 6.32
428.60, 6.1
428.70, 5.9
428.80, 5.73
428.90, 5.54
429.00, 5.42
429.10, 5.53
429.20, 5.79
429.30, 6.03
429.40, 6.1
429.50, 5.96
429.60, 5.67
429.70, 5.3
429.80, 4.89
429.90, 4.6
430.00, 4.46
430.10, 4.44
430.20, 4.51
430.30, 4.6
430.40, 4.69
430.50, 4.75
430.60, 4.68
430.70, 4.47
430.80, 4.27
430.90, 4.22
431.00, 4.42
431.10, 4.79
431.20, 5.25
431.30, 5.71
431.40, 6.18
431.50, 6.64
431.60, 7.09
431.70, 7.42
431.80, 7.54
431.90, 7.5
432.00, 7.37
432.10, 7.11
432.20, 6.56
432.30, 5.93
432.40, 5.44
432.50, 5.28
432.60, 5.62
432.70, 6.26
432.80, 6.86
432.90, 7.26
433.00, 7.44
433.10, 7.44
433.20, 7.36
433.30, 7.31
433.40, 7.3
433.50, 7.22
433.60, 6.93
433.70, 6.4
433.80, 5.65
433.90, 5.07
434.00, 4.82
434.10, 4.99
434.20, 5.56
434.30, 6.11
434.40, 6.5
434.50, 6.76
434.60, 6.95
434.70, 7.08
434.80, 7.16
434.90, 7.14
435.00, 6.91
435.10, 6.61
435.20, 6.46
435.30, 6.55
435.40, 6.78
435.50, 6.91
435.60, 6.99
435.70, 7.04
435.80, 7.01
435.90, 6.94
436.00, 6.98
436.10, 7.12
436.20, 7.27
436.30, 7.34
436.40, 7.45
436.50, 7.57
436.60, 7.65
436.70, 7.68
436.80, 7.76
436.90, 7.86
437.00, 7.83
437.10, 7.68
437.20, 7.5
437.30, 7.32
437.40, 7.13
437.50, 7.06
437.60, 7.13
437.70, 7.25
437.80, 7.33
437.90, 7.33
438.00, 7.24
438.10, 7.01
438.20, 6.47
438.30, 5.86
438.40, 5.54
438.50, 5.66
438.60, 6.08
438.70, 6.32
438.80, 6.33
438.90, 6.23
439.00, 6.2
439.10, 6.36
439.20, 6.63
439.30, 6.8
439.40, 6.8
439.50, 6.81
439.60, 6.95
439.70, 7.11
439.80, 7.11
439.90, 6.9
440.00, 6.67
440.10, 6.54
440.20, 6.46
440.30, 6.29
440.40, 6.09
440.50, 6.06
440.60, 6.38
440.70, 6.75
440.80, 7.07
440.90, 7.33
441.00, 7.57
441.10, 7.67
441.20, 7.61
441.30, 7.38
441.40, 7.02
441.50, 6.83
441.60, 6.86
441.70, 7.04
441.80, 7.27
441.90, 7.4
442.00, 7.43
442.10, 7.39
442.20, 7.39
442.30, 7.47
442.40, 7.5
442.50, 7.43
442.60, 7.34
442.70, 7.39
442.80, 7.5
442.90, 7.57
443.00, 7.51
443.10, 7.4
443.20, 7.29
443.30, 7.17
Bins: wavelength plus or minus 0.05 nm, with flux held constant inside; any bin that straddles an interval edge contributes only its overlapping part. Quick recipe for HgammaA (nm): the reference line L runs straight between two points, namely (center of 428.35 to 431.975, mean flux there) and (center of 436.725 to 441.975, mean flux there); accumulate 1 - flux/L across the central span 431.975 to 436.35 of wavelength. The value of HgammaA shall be -0.36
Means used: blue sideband 5.54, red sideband 6.89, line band 6.63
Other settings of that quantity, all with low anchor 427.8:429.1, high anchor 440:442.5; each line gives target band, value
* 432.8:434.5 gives 0.01 nm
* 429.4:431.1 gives 0.40 nm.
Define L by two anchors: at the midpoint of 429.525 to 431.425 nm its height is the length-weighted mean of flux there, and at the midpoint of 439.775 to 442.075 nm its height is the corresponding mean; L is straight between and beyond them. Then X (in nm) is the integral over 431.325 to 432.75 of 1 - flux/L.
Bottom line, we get -0.390 nm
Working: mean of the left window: 4.83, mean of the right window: 6.95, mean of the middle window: 6.55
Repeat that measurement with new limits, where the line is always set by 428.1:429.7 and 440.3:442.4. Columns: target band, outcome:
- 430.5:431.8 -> 0.14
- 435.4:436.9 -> -0.15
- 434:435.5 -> 0.00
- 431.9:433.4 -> -0.10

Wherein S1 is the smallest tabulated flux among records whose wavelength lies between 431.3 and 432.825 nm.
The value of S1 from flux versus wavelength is 5.28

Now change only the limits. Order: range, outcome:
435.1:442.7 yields 5.54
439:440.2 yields 6.2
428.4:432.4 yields 4.22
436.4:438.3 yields 5.86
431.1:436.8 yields 4.79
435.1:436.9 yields 6.46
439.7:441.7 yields 6.06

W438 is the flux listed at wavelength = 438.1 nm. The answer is 7.01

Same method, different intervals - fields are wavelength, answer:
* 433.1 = 7.44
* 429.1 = 5.53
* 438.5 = 5.66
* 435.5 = 6.91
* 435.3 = 6.55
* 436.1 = 7.12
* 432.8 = 6.86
